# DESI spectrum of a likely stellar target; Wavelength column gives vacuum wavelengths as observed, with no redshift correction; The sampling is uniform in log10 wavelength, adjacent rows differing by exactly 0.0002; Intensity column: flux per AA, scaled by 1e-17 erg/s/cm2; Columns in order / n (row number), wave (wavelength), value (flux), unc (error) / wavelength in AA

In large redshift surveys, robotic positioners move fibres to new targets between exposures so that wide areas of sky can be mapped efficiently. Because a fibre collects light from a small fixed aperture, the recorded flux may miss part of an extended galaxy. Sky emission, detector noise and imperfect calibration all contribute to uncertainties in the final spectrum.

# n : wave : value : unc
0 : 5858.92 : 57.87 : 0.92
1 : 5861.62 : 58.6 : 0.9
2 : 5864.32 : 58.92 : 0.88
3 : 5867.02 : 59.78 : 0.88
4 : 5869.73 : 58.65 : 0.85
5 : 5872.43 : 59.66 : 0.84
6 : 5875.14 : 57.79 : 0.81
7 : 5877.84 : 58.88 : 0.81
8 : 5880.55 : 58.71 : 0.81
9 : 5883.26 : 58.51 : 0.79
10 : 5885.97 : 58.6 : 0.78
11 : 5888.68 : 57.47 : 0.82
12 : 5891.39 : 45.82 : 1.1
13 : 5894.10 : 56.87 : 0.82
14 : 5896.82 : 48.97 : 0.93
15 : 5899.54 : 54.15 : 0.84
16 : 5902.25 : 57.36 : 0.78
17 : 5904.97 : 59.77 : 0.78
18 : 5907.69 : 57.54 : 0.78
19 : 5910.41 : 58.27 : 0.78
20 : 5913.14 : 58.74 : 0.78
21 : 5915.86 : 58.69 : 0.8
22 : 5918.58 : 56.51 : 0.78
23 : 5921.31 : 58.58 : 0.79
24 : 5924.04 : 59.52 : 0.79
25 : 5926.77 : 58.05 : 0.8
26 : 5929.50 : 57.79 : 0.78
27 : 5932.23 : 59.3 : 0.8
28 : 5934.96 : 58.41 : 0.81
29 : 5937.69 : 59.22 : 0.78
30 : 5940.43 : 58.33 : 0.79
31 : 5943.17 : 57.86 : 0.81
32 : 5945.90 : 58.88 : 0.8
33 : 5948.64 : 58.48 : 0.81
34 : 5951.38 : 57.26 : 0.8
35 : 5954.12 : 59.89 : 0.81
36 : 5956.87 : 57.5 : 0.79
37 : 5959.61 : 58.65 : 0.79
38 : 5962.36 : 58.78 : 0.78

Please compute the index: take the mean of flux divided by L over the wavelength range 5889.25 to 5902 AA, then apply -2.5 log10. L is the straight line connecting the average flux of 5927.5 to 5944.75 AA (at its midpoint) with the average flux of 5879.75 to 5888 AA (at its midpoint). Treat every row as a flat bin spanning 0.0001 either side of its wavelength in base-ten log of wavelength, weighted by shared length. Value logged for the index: 0.12 mag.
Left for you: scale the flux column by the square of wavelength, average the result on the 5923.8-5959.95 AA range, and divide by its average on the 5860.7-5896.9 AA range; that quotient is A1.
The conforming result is 1.04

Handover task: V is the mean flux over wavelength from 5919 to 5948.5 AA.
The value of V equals 58.5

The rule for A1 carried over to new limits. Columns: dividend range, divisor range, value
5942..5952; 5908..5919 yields 1.01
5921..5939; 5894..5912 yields 1.06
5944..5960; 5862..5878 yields 1.02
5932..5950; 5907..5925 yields 1.01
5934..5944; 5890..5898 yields 1.17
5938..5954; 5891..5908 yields 1.08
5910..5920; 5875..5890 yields 1.00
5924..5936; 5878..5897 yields 1.07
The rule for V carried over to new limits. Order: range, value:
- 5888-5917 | 55.7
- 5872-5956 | 57.5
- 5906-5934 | 58.3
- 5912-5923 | 58.2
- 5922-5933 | 58.6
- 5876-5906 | 55.9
